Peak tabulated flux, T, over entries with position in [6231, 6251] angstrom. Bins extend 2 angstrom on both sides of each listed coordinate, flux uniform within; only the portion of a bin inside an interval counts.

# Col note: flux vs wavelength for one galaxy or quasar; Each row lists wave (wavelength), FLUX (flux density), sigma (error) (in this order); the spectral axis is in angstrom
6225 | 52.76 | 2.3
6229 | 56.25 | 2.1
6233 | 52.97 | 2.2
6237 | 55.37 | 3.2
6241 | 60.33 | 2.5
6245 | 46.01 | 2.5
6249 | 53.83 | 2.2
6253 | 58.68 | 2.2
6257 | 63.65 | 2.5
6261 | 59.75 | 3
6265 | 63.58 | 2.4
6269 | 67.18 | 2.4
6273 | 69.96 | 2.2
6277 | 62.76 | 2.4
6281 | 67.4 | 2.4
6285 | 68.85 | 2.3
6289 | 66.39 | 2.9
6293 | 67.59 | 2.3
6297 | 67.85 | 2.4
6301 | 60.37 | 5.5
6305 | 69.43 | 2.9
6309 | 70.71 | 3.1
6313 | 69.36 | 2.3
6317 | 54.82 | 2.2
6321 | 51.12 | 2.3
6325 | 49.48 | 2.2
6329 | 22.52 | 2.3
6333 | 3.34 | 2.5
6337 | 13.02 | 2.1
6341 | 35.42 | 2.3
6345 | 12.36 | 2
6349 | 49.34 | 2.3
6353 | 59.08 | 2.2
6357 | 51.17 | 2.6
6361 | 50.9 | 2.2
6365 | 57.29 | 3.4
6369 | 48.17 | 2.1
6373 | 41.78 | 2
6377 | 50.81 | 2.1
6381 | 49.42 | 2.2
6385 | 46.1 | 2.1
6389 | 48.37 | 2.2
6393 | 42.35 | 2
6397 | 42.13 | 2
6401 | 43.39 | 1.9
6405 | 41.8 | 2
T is 60.33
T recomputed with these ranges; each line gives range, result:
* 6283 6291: 68.85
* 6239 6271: 67.18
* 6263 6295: 69.96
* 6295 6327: 70.71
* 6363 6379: 57.29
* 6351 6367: 59.08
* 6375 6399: 50.81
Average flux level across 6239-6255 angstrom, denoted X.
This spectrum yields 54.7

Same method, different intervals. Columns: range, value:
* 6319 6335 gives 31.6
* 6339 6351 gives 32.4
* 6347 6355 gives 54.2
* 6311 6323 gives 58.4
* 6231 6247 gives 53.7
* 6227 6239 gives 54.9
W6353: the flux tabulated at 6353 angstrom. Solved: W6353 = 59.08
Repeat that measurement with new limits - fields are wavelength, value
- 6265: 63.58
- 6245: 46.01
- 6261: 59.75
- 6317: 54.82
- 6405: 41.8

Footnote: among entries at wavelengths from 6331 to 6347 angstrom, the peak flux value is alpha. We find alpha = 35.42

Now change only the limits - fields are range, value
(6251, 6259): 63.65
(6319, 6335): 51.12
